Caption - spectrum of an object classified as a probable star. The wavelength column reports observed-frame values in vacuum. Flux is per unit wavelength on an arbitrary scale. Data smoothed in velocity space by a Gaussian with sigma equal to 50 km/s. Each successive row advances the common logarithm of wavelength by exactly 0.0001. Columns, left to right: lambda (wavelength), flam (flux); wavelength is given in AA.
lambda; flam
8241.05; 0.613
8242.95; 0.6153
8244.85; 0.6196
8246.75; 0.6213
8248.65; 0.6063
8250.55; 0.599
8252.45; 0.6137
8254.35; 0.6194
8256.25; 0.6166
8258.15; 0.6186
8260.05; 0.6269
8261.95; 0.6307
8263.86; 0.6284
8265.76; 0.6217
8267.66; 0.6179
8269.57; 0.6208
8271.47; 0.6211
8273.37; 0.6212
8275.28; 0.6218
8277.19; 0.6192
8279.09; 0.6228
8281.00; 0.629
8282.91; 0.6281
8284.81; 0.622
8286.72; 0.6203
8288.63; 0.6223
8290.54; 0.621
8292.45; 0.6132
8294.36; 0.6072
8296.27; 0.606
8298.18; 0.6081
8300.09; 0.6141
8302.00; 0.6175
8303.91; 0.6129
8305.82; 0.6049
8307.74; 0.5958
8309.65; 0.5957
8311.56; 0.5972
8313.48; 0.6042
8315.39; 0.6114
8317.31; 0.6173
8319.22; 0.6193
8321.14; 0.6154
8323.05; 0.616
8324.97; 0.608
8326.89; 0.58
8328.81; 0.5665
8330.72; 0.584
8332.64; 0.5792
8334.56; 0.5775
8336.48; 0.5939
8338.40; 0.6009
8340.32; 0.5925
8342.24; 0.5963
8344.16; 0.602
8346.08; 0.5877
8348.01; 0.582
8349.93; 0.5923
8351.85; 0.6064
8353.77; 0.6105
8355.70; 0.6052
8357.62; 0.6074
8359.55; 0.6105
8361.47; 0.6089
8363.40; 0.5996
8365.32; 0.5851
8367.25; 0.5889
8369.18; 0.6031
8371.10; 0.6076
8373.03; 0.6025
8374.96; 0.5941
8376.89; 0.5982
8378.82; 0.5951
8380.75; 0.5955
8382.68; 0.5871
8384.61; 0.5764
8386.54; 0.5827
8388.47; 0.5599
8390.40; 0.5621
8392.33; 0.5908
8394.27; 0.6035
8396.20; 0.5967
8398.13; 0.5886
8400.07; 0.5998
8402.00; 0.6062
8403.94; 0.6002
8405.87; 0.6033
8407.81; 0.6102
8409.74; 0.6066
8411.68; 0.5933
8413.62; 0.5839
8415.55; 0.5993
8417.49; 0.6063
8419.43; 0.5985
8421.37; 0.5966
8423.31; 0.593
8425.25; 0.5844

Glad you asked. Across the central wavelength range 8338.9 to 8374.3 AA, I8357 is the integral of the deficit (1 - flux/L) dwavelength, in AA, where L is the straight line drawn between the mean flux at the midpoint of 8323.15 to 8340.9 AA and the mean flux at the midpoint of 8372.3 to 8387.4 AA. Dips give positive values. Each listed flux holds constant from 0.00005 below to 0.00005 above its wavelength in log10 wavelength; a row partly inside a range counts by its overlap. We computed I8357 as -0.6 AA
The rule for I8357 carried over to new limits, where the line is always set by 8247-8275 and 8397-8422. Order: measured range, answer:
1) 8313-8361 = 0.8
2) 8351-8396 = 0.7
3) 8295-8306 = 0.1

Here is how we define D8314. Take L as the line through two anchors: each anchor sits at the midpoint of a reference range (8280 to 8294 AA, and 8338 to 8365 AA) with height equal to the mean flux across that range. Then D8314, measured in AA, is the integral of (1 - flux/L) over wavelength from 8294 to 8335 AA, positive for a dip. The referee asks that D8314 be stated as 0.7 AA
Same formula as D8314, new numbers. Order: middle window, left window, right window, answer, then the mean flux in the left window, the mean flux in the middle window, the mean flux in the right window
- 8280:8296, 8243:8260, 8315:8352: -0.35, 0.615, 0.62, 0.596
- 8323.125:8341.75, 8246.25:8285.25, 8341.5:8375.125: 0.52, 0.62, 0.588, 0.6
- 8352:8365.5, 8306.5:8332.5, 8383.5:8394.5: -0.41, 0.6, 0.605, 0.578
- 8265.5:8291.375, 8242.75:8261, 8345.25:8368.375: -0.45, 0.616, 0.622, 0.599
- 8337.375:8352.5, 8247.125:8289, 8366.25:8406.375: 0.18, 0.62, 0.595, 0.592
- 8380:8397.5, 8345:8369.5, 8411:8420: 0.40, 0.599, 0.584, 0.596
